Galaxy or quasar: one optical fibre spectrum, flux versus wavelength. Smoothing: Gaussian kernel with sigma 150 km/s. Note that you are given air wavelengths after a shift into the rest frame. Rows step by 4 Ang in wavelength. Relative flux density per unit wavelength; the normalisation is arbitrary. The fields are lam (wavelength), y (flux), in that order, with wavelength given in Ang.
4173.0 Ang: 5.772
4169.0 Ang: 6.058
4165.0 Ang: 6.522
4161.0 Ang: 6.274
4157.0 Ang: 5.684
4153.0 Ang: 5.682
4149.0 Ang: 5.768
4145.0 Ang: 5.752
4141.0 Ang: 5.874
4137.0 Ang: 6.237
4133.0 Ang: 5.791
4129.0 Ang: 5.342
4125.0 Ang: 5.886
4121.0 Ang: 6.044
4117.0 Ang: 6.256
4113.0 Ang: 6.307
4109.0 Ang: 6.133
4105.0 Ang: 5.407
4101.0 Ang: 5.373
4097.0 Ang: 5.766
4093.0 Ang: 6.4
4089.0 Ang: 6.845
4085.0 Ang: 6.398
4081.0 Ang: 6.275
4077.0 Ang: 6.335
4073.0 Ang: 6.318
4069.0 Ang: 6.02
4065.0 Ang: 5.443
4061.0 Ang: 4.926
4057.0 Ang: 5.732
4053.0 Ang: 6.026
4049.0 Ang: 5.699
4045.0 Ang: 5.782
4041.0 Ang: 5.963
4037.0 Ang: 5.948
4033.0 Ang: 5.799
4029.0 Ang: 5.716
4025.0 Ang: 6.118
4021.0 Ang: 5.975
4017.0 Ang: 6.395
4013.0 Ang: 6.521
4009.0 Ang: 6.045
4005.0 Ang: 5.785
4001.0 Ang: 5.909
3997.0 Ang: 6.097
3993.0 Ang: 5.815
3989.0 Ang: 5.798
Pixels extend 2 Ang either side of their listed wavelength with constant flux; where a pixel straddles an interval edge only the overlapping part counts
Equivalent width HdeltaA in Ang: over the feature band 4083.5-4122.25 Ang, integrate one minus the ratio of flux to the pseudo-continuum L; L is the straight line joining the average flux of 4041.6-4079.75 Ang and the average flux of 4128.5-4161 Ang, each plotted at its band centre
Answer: -1.79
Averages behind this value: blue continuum 5.82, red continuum 5.82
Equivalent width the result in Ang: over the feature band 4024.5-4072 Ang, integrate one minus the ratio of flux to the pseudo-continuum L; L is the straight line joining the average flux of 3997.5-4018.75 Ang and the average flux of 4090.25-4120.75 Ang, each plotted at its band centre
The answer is 2.3 Ang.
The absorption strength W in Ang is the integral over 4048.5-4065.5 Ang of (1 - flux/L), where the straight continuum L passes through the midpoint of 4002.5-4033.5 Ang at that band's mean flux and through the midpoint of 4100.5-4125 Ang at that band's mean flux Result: 1.3 Ang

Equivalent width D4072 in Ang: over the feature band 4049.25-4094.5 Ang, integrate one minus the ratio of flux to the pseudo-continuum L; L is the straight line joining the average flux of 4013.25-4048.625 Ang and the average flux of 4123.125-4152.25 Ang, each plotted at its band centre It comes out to -1.1 Ang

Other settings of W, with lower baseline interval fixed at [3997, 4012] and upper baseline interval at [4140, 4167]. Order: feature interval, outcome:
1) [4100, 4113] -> 0.42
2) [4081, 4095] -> -1.30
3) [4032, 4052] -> 0.40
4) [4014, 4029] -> -0.39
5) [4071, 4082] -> -0.65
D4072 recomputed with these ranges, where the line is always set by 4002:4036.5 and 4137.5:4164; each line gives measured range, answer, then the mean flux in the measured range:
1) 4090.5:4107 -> 0.49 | 5.77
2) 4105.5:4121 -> -0.52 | 6.13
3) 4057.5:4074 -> 0.94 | 5.64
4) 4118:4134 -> 0.33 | 5.79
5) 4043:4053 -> 0.34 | 5.8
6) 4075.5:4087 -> -0.71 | 6.34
